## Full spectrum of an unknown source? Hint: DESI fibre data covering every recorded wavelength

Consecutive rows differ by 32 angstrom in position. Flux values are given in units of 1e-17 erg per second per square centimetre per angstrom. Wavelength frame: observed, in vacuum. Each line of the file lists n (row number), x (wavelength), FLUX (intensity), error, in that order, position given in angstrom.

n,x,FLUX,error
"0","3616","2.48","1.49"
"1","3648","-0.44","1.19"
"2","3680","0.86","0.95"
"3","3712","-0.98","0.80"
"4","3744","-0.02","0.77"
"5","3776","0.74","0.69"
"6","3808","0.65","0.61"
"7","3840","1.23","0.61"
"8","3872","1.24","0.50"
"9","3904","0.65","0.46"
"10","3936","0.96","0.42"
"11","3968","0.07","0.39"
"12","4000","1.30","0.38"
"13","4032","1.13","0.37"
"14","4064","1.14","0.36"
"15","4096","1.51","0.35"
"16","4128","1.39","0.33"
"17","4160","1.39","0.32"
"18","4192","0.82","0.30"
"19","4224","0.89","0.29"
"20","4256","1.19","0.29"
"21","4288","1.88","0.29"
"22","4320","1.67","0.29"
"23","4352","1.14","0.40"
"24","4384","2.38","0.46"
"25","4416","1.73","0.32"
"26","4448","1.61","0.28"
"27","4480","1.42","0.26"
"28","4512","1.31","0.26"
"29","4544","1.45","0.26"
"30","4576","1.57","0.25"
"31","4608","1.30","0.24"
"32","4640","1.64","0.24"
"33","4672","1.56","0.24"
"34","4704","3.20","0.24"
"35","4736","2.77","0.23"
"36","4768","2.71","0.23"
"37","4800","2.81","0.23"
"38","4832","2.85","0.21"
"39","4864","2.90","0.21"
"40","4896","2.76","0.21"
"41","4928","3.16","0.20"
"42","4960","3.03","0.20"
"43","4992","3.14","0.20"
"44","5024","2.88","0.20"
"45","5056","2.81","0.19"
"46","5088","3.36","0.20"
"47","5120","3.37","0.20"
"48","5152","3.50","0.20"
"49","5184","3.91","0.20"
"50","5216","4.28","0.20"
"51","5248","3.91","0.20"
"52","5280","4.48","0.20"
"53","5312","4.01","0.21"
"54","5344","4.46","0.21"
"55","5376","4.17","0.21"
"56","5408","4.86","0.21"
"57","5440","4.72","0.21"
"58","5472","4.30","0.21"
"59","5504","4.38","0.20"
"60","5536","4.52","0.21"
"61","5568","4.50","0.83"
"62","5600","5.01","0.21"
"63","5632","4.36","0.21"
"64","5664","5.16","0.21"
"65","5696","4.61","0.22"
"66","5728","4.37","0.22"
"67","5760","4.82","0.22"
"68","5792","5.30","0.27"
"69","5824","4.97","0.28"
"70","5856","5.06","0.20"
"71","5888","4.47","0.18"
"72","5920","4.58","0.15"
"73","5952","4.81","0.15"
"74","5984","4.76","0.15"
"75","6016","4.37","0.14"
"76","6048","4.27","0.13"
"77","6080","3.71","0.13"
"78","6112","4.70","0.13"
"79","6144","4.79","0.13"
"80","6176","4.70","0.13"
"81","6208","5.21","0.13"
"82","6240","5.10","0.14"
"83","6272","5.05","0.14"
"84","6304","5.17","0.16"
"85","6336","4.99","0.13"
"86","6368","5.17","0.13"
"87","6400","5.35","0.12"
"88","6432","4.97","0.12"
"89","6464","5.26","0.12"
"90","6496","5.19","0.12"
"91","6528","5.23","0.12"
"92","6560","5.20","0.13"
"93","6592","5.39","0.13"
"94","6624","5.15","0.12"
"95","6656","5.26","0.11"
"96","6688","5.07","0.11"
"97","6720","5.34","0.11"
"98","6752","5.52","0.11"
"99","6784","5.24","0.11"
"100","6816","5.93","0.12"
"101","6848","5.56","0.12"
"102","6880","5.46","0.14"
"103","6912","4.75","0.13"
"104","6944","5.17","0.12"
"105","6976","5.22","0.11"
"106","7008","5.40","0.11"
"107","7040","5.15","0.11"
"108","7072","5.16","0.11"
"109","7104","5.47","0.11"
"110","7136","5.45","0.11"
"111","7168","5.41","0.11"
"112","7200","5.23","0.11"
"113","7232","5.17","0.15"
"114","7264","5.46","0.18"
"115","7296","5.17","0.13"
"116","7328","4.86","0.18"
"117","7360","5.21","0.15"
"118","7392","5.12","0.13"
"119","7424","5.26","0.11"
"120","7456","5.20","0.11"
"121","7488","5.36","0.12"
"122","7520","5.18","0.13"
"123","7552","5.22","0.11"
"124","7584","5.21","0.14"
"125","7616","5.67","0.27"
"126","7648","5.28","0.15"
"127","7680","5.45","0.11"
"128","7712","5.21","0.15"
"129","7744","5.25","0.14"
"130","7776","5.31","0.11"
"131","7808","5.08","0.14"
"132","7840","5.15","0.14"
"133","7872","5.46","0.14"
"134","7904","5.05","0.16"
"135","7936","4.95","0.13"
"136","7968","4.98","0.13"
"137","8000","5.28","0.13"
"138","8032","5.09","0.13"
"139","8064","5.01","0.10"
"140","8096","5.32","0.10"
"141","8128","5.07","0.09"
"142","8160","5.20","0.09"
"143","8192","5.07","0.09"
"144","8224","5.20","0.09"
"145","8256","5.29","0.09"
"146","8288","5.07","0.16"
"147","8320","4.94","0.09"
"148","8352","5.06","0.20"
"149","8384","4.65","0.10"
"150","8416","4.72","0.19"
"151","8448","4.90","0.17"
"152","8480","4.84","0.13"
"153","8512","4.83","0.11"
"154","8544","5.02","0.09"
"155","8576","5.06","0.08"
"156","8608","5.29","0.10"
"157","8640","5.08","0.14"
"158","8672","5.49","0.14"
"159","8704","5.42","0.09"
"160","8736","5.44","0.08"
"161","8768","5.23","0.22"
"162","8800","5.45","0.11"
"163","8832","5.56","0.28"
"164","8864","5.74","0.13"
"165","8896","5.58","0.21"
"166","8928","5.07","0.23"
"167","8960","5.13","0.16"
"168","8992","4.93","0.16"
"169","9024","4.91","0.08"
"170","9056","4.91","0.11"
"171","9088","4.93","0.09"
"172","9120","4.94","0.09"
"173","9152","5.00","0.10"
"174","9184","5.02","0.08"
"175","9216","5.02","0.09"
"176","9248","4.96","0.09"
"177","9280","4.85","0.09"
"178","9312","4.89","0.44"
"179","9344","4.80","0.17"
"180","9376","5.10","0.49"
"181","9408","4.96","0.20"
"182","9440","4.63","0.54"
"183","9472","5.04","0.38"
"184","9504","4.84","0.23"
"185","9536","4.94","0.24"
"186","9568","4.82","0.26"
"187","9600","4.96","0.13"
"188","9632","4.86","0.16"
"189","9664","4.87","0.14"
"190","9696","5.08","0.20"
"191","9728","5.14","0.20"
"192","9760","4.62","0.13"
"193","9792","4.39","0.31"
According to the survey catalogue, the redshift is 0.174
